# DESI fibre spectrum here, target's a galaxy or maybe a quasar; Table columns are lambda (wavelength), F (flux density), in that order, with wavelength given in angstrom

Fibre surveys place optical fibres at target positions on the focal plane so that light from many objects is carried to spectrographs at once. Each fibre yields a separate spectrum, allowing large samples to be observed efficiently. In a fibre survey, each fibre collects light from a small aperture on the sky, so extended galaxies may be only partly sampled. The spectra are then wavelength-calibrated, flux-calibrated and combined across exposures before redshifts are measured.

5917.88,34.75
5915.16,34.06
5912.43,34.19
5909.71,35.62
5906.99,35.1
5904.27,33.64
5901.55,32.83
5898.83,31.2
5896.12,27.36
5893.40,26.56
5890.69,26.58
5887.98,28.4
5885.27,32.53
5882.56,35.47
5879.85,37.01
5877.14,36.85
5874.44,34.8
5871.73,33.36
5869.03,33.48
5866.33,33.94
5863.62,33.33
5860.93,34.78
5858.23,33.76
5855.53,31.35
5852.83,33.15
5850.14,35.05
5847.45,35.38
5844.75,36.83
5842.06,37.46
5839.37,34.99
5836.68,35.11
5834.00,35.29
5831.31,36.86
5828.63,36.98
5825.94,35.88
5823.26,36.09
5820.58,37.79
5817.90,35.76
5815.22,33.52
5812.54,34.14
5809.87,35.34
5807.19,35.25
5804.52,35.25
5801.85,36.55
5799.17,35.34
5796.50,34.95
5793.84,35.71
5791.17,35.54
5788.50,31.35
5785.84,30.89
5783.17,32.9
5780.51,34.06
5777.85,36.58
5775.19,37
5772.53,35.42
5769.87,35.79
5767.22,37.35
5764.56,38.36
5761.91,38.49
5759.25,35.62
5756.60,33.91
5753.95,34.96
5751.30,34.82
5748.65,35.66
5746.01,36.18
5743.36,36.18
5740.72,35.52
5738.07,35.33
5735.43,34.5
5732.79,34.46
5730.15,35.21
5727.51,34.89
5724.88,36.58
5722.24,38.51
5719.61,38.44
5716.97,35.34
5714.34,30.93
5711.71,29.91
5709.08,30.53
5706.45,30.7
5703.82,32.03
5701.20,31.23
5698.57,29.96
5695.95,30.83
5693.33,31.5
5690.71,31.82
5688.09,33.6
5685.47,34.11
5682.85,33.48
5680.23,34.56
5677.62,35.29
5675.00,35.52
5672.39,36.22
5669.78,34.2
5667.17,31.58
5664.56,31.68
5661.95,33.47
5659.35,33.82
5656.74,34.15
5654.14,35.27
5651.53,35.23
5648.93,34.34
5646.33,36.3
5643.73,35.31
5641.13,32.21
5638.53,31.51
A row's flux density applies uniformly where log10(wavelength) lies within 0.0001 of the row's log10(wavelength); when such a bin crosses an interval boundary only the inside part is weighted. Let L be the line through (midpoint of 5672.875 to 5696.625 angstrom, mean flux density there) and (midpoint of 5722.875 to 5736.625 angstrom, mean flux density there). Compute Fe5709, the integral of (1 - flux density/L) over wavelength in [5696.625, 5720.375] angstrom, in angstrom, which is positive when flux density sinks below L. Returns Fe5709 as 1.8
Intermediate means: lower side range 33.6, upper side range 35.3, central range 31.9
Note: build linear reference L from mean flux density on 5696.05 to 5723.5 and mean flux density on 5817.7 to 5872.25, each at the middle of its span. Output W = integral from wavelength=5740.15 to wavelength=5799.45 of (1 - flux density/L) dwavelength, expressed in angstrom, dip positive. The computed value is -2.8 angstrom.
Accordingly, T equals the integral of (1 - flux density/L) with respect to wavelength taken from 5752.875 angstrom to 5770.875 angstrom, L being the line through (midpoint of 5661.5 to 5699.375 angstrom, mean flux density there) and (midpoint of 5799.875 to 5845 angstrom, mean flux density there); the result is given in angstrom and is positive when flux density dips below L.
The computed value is -0.9 angstrom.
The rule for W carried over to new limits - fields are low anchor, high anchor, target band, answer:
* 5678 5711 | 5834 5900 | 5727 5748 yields -1.9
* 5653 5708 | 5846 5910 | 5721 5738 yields -1.3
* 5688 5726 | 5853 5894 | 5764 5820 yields -3.8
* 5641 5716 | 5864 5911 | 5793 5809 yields -1.3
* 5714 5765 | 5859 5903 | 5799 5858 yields -3.1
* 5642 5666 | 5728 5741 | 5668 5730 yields 2.1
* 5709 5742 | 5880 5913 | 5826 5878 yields -3.7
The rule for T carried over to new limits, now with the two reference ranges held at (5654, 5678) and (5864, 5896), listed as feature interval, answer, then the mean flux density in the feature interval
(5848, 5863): -0.5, 33.7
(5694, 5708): 1.2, 31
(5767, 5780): -1.2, 36.2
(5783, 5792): 0.2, 32.5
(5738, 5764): -1.8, 35.8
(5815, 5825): -1.0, 36.1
